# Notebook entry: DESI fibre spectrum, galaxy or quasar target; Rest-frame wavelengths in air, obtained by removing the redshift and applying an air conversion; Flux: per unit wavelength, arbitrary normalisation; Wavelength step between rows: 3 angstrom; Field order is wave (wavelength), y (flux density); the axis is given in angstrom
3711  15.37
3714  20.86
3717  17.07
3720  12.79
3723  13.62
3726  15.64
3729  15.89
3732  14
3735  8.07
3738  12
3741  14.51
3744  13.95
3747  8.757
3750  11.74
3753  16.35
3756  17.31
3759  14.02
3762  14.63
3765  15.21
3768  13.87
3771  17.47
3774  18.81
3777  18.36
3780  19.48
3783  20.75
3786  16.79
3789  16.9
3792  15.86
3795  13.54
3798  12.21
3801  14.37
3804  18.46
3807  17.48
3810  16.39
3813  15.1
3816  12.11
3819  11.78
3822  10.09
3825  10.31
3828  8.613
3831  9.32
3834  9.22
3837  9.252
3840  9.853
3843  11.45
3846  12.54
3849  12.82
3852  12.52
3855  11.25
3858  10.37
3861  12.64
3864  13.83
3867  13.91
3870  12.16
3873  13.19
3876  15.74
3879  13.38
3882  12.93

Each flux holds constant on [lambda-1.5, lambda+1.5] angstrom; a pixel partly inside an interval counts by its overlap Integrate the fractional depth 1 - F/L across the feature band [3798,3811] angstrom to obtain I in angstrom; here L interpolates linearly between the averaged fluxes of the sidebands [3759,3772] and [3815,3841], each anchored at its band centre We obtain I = -4.7 angstrom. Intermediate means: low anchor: 15.1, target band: 16.2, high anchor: 10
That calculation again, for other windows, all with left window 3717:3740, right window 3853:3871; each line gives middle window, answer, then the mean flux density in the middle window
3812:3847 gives 5.3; 10.7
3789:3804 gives -2.1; 14.7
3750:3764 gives -2.1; 15.2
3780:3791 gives -4.4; 18.2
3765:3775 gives -2.5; 16.4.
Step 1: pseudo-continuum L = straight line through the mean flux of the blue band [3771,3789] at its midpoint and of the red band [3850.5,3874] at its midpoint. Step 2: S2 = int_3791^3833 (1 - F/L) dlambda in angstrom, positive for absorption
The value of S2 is 8.0 angstrom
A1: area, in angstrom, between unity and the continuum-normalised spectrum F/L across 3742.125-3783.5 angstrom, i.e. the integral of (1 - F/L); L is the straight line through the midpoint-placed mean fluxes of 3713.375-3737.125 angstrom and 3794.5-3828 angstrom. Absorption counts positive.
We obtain -4.7 angstrom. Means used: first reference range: 14.4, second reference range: 13.6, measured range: 15.6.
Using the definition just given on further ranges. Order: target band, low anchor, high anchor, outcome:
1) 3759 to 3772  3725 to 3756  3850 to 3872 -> -1.97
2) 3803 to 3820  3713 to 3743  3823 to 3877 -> -3.79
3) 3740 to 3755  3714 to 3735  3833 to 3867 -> 1.09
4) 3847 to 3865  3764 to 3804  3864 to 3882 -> 2.51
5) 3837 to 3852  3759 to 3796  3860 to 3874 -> 2.70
